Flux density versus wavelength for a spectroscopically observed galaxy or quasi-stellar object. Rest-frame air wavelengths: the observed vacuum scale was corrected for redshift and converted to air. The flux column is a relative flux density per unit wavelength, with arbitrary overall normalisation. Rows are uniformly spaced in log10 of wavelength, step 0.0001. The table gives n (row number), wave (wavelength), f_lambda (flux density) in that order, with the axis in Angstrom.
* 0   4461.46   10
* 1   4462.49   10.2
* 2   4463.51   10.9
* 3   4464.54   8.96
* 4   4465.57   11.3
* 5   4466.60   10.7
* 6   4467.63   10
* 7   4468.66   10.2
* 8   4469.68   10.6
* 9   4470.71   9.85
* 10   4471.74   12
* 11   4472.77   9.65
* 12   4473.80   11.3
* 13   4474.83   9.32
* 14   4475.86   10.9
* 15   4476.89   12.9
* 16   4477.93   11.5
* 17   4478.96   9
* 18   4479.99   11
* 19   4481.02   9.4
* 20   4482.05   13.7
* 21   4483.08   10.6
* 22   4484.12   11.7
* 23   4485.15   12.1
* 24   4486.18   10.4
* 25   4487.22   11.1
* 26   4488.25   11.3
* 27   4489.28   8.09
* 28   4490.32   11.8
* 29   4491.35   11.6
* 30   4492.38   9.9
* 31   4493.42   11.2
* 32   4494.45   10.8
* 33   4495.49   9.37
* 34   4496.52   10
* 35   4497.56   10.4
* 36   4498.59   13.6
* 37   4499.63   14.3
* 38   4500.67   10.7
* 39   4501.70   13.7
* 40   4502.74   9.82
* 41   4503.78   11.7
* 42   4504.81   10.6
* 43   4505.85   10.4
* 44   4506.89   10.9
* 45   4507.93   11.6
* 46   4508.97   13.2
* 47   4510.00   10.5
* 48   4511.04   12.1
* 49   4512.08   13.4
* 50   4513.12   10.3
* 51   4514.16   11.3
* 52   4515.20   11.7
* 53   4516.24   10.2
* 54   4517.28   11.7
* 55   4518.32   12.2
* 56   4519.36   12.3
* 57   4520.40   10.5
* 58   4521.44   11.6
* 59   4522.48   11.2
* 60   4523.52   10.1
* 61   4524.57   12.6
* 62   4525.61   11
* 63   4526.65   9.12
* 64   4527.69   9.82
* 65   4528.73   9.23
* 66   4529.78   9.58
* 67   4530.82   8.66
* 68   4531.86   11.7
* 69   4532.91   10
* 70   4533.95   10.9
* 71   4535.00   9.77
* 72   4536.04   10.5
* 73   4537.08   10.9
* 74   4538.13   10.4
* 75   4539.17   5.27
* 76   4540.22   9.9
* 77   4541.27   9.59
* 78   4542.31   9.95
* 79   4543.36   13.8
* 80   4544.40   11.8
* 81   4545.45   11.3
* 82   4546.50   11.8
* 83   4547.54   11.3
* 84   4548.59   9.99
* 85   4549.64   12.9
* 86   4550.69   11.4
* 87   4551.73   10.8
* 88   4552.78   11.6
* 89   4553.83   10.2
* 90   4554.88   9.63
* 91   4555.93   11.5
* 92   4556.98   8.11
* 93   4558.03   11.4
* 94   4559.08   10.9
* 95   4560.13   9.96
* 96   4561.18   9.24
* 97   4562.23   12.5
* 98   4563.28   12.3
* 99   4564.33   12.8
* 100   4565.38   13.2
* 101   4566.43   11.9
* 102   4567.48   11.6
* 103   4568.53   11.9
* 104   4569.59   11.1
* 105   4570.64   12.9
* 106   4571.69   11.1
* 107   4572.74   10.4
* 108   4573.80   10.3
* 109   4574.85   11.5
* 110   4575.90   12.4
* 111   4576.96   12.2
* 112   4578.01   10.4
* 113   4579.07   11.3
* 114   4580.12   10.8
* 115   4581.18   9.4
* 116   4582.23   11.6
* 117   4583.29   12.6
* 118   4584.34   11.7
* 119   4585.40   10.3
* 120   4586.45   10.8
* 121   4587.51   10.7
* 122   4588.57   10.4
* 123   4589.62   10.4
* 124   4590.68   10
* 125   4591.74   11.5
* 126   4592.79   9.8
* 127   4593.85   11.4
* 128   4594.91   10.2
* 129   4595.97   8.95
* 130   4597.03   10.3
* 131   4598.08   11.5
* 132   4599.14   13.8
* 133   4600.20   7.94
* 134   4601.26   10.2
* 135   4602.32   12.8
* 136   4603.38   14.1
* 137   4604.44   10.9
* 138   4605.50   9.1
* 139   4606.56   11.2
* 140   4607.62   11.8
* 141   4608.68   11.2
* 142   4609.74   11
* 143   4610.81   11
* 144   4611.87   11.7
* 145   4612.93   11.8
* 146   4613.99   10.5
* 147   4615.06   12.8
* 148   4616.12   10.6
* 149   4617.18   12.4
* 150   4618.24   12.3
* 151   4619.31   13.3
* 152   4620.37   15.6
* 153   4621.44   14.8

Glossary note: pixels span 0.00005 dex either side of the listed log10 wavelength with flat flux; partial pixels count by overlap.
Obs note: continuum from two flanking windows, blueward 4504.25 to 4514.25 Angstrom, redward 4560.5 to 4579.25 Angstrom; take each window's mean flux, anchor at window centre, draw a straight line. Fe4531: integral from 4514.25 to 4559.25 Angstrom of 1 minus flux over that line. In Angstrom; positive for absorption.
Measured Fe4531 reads 3.3 Angstrom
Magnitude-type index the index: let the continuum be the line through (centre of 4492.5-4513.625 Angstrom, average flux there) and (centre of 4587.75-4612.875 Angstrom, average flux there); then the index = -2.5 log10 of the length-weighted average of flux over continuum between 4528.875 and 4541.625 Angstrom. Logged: 0.16 mag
